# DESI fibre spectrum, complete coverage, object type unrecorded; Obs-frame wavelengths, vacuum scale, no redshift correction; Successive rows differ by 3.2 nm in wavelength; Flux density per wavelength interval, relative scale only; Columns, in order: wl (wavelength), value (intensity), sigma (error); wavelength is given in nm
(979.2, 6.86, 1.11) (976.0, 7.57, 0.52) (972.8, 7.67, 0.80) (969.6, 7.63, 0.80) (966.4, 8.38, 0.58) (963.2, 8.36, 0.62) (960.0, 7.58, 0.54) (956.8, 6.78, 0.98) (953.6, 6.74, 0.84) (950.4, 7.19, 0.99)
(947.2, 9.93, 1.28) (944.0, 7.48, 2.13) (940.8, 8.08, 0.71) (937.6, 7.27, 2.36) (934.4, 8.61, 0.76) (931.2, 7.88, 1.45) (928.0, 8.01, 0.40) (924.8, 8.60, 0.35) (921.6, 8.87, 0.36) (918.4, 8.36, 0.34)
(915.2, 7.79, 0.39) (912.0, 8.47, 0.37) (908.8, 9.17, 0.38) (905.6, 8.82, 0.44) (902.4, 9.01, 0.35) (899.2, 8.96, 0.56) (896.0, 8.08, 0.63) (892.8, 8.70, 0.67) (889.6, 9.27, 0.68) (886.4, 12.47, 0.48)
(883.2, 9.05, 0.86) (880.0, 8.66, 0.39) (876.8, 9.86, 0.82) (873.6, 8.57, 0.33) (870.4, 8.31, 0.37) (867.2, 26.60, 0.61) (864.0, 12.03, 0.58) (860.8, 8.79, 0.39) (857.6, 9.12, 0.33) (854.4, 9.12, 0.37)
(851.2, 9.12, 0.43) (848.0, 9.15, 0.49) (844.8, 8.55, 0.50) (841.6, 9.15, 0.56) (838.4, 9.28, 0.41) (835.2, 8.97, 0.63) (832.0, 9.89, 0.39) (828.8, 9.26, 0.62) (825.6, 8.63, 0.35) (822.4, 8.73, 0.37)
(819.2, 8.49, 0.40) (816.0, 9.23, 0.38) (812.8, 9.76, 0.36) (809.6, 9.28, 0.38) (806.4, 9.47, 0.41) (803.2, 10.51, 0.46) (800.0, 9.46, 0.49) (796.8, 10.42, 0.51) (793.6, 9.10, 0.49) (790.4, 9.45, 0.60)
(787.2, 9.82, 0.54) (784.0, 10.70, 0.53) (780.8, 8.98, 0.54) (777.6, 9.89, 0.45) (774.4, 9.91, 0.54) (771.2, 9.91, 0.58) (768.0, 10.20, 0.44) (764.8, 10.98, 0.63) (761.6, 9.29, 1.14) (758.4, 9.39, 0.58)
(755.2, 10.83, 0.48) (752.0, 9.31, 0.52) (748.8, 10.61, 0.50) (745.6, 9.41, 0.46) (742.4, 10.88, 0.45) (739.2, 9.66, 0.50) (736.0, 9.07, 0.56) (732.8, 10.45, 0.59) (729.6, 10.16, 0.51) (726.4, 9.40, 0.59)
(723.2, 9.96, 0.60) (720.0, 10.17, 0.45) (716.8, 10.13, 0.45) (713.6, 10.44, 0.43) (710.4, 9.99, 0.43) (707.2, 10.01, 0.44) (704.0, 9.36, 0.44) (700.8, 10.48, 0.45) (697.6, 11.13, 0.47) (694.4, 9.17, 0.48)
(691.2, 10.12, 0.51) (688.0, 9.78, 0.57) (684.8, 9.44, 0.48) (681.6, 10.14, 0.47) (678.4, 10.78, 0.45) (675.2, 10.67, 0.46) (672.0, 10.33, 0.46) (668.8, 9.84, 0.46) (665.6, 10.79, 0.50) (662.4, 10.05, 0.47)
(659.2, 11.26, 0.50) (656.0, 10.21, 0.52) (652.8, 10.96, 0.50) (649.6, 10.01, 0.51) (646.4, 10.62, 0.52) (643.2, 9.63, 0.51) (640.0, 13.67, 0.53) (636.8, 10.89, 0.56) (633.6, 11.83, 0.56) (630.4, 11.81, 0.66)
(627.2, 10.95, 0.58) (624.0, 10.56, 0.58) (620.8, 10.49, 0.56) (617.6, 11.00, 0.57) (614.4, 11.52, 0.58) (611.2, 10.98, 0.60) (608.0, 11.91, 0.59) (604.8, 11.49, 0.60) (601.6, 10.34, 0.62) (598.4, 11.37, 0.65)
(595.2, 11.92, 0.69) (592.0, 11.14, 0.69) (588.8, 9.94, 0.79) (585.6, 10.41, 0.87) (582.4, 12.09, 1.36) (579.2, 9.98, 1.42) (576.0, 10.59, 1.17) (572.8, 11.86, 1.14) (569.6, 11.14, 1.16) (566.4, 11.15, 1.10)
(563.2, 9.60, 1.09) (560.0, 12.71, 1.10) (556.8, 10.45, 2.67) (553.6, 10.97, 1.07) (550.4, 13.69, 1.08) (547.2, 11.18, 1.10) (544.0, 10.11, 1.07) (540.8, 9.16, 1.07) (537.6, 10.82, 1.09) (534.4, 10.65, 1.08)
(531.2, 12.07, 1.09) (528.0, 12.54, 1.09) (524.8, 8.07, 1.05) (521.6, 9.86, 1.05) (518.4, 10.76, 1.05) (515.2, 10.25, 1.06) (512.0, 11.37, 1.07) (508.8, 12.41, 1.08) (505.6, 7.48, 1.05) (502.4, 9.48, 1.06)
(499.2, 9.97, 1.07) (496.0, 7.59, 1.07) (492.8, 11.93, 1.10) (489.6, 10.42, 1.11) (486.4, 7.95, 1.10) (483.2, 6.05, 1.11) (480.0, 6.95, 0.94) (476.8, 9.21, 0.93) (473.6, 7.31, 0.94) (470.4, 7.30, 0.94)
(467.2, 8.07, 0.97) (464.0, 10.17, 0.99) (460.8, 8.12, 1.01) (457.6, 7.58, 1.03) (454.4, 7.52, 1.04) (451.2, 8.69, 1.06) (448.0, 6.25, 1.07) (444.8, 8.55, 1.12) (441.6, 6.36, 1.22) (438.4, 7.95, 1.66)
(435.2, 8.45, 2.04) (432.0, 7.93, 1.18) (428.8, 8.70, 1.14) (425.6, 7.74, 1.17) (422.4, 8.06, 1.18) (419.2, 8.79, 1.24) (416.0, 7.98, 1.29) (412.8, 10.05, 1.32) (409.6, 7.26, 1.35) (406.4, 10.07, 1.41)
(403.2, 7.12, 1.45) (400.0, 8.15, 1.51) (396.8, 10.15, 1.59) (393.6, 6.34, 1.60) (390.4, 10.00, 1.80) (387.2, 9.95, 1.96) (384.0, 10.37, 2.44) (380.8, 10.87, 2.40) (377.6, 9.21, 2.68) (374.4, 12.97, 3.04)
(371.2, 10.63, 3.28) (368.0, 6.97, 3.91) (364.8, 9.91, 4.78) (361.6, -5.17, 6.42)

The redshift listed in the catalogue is 0.319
